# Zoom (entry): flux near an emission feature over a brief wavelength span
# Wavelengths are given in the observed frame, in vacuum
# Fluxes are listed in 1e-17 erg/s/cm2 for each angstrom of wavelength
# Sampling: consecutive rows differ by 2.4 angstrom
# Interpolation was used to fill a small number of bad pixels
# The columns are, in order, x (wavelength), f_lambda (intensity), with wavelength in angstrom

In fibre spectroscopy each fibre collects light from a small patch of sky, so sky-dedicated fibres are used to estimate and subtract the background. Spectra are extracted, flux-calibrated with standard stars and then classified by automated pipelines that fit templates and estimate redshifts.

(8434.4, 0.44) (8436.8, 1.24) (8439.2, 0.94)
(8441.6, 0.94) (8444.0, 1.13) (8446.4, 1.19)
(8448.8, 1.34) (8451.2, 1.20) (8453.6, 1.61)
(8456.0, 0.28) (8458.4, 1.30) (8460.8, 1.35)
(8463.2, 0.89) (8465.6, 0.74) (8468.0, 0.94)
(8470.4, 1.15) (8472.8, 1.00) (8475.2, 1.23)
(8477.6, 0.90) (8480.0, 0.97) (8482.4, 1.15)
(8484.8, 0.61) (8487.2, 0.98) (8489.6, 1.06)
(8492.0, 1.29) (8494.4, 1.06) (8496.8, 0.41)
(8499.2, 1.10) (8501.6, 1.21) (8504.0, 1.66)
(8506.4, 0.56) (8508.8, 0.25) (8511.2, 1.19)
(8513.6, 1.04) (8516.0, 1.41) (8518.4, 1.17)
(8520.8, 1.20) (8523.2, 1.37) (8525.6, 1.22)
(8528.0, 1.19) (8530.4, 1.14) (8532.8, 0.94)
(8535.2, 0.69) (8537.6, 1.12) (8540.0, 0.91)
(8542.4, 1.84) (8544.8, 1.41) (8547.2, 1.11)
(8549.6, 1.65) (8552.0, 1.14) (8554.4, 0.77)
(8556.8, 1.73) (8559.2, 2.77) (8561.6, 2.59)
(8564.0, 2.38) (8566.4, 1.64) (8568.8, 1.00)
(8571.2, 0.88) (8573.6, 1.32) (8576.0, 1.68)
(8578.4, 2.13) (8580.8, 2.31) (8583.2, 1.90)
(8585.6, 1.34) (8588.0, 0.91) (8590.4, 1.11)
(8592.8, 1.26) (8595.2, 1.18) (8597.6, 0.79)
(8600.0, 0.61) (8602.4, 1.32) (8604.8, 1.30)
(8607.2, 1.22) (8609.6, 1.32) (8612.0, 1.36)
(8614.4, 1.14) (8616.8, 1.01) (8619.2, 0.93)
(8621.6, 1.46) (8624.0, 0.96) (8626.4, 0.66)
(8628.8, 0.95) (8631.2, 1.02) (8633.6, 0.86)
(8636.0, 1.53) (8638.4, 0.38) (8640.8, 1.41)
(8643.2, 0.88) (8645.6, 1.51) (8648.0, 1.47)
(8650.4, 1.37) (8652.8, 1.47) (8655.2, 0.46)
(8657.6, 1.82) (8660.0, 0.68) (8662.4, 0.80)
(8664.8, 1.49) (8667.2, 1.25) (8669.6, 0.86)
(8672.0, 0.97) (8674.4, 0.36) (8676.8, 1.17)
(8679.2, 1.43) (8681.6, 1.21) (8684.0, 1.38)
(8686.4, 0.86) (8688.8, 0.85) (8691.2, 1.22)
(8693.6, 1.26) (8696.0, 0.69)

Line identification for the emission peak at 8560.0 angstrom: [S II] 6716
